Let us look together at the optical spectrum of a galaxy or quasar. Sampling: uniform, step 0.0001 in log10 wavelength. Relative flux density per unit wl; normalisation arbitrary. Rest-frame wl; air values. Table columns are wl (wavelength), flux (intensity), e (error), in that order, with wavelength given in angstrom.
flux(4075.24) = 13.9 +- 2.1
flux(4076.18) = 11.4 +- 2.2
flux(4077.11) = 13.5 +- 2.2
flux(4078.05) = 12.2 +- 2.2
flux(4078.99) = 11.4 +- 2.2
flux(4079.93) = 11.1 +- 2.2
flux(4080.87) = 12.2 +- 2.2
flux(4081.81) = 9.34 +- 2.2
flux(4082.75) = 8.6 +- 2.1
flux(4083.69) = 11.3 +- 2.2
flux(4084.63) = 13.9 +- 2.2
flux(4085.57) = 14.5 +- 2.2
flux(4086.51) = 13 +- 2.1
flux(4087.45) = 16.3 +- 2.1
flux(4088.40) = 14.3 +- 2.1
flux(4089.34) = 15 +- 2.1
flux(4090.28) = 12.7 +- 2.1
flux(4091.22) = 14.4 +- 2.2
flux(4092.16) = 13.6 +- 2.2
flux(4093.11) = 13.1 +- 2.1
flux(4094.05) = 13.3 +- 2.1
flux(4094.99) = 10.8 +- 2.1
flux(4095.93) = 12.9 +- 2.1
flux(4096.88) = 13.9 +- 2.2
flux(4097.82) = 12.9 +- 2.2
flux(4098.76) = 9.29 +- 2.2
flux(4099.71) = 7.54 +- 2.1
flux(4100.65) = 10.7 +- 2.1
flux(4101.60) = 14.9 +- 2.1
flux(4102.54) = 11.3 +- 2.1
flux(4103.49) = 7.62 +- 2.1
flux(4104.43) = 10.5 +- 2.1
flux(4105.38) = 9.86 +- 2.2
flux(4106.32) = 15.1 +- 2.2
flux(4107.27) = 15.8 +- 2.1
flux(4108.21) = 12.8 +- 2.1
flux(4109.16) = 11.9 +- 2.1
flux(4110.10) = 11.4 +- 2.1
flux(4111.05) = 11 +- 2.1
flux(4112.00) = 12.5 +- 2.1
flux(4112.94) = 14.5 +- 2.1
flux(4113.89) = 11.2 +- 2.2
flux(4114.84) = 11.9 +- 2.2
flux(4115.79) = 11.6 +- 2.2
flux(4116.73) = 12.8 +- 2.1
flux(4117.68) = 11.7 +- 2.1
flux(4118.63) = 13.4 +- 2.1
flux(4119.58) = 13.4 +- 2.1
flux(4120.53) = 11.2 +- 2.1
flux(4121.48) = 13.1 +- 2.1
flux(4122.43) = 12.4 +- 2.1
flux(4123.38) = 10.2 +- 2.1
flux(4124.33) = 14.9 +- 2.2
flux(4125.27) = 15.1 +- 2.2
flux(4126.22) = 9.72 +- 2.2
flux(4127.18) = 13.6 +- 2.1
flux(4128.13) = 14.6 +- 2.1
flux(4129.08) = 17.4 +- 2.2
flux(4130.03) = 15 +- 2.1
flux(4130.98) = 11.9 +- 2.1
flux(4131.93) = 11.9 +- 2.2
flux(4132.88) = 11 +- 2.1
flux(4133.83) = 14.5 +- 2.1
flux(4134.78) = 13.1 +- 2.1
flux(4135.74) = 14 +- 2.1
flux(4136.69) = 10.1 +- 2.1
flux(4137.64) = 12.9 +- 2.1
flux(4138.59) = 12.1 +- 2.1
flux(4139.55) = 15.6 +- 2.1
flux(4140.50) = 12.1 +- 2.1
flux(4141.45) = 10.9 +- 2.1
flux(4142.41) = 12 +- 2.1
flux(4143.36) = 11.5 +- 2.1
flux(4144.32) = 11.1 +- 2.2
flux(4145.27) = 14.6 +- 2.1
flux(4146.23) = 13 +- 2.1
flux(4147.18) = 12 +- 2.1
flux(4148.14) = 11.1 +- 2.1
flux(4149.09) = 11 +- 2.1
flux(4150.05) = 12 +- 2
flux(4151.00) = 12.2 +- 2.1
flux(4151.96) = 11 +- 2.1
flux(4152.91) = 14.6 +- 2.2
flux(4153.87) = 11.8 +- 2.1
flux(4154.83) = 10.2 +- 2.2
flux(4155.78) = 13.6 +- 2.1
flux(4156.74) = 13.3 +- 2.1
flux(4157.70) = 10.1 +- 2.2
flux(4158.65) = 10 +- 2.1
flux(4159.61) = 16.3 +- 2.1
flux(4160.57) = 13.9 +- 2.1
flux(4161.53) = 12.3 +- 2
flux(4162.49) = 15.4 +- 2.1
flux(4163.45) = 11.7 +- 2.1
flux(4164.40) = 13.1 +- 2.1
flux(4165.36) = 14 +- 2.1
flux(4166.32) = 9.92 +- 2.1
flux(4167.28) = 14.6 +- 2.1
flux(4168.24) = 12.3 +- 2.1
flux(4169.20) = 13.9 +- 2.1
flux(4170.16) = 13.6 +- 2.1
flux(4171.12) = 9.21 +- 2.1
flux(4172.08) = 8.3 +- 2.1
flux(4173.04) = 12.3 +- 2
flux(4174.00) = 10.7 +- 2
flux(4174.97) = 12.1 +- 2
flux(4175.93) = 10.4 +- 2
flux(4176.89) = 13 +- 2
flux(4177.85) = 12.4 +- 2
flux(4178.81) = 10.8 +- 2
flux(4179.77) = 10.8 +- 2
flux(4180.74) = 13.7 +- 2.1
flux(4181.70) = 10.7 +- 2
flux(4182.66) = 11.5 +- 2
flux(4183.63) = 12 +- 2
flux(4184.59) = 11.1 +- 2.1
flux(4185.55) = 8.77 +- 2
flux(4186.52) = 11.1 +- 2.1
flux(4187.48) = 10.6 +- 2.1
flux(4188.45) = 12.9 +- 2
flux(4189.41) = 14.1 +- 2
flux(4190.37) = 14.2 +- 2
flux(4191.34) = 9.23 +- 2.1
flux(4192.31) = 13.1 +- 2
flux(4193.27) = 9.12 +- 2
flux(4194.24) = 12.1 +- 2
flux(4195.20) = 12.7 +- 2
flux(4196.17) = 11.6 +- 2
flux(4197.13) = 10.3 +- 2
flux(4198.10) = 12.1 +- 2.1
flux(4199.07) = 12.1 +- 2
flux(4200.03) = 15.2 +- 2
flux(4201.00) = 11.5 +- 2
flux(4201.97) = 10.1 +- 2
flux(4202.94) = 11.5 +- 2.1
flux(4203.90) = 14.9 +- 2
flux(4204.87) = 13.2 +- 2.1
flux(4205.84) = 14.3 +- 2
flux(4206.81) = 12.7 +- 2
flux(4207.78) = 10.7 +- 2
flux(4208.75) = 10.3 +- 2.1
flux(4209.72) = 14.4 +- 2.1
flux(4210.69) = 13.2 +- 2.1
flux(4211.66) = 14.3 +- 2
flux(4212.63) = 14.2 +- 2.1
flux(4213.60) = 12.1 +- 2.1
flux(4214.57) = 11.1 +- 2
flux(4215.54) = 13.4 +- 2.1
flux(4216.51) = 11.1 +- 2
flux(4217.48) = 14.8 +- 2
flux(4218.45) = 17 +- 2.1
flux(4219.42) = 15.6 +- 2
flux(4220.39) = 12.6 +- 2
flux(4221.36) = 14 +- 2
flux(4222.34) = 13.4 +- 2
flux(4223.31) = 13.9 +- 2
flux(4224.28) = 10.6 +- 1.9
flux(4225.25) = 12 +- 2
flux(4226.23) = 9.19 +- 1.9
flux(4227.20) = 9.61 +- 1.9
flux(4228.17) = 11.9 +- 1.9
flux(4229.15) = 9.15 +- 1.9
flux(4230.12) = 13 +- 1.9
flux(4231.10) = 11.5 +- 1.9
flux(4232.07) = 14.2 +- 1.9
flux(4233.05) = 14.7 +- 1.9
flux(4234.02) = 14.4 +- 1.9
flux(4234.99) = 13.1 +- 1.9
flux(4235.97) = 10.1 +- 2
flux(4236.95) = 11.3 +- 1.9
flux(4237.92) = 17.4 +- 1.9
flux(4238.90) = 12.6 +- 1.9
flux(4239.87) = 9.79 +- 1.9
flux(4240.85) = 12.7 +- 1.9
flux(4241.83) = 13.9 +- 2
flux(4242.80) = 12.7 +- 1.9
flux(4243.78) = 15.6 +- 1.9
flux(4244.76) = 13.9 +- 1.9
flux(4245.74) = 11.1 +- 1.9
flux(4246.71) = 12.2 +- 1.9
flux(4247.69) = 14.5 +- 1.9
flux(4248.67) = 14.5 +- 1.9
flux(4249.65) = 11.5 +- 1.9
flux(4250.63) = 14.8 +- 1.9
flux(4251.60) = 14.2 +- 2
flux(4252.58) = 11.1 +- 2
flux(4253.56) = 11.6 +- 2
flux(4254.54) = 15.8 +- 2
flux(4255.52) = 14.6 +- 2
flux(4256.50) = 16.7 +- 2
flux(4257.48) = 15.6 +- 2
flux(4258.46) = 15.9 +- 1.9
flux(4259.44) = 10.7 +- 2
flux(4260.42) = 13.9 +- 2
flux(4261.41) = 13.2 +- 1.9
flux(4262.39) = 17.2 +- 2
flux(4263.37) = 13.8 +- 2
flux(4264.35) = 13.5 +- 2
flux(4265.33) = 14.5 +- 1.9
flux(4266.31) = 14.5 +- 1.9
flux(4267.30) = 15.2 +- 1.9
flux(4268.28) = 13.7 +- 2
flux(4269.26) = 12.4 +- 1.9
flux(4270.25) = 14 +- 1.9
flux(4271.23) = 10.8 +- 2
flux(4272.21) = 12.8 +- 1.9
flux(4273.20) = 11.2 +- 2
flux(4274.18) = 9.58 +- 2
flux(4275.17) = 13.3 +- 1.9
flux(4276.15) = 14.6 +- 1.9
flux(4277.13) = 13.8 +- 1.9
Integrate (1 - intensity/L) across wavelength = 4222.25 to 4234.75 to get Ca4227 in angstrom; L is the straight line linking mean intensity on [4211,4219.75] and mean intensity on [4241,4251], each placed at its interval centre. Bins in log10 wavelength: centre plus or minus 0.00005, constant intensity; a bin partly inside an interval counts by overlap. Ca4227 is 1.4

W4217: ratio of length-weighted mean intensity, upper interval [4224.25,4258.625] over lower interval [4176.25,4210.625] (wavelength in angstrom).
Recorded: 1.1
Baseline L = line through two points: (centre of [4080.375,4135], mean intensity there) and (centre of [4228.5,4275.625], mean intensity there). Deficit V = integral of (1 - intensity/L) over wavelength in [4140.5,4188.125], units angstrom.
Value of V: 3.2 angstrom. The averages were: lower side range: 12.6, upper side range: 13.3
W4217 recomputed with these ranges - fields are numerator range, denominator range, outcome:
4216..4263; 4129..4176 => 1.07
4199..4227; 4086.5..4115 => 1.03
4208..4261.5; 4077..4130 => 1.05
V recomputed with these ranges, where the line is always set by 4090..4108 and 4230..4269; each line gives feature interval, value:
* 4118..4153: -0.56 angstrom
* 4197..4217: 0.99 angstrom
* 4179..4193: 1.46 angstrom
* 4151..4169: 0.08 angstrom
